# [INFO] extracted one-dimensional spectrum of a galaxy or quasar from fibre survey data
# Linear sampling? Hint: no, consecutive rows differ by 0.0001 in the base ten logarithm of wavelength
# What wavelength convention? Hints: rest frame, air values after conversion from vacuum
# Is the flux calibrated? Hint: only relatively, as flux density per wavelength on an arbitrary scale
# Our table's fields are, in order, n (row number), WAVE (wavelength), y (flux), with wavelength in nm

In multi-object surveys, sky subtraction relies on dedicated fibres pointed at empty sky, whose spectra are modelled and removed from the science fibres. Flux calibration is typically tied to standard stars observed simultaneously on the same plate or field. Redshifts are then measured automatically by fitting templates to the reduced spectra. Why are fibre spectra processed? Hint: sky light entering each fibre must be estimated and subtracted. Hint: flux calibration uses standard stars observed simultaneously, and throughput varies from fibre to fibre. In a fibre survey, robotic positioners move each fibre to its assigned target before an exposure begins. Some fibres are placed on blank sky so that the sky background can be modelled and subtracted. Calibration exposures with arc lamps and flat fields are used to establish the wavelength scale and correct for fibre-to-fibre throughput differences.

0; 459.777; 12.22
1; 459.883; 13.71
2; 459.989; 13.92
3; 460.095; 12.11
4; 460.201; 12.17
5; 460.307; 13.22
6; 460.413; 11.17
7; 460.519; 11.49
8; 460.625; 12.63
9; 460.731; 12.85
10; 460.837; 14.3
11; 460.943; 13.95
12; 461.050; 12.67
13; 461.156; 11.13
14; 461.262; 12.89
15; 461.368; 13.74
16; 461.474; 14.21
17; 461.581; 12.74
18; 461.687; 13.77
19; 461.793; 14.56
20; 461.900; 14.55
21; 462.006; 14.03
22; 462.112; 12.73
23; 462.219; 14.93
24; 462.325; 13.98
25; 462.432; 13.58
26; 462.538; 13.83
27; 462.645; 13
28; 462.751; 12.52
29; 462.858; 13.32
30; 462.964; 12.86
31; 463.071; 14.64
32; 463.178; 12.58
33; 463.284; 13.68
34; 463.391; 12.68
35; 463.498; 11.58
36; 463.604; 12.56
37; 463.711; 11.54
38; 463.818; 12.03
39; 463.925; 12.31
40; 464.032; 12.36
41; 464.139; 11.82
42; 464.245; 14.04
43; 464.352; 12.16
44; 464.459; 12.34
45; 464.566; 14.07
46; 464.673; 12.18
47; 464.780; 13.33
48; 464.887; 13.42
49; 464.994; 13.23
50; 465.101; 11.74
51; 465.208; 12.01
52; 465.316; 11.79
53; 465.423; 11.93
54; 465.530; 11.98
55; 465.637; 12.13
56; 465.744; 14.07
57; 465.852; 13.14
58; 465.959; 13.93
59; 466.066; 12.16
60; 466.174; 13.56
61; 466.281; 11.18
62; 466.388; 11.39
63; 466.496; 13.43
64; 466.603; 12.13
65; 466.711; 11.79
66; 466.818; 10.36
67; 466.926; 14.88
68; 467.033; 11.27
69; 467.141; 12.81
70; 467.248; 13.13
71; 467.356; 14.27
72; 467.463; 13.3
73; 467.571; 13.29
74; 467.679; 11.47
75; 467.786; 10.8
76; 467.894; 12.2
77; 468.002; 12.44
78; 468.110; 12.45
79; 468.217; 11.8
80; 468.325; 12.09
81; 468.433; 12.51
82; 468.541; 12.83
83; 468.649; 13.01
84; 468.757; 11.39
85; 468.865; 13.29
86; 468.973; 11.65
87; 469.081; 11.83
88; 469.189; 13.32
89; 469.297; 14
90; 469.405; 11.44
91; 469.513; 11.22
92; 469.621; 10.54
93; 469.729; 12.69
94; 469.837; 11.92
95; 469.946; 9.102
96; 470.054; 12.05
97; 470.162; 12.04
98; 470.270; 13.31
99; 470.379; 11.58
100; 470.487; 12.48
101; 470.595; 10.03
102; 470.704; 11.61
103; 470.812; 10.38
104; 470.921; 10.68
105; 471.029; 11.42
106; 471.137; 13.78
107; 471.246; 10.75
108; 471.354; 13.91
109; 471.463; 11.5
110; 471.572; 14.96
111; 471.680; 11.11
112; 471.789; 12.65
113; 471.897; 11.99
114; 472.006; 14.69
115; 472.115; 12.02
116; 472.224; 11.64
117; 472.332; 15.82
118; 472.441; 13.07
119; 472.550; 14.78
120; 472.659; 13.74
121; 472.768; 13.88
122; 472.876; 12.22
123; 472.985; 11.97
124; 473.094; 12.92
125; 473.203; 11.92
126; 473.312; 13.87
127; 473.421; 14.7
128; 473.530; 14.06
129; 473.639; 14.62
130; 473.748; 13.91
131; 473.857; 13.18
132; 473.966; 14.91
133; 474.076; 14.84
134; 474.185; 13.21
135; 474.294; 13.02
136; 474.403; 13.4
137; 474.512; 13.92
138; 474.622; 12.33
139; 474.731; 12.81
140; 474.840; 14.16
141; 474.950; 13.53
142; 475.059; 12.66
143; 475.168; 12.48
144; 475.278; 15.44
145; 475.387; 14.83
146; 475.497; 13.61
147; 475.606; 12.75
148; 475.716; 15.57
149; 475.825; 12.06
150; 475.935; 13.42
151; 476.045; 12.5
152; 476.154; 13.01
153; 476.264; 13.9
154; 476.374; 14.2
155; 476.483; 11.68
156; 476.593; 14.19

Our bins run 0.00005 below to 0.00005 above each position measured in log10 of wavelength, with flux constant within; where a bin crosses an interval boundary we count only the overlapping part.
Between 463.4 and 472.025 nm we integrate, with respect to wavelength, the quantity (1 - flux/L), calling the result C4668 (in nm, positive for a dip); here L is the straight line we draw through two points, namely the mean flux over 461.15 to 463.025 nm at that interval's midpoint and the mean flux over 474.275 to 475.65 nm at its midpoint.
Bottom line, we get 0.76 nm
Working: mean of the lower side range 13.5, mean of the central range 12.3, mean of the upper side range 13.5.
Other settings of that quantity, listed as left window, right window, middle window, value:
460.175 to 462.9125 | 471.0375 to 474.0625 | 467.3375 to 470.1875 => 0.237 nm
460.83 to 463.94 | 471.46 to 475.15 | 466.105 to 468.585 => 0.165 nm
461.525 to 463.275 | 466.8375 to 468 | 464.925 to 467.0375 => 0.080 nm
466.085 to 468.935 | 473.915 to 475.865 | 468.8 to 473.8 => 0.197 nm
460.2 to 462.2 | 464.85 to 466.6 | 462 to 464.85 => -0.026 nm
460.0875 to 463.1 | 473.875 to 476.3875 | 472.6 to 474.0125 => 0.000 nm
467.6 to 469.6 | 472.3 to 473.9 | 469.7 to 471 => 0.130 nm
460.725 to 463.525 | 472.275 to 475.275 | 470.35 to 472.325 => 0.202 nm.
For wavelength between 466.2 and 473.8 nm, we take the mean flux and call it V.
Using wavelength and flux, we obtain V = 12.5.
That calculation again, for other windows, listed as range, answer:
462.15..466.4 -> 12.8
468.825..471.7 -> 12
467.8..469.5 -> 12.3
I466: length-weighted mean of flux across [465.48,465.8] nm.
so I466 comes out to 12.7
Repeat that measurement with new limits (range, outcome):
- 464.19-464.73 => 13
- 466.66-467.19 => 12.2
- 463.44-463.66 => 12.1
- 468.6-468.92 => 12.5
